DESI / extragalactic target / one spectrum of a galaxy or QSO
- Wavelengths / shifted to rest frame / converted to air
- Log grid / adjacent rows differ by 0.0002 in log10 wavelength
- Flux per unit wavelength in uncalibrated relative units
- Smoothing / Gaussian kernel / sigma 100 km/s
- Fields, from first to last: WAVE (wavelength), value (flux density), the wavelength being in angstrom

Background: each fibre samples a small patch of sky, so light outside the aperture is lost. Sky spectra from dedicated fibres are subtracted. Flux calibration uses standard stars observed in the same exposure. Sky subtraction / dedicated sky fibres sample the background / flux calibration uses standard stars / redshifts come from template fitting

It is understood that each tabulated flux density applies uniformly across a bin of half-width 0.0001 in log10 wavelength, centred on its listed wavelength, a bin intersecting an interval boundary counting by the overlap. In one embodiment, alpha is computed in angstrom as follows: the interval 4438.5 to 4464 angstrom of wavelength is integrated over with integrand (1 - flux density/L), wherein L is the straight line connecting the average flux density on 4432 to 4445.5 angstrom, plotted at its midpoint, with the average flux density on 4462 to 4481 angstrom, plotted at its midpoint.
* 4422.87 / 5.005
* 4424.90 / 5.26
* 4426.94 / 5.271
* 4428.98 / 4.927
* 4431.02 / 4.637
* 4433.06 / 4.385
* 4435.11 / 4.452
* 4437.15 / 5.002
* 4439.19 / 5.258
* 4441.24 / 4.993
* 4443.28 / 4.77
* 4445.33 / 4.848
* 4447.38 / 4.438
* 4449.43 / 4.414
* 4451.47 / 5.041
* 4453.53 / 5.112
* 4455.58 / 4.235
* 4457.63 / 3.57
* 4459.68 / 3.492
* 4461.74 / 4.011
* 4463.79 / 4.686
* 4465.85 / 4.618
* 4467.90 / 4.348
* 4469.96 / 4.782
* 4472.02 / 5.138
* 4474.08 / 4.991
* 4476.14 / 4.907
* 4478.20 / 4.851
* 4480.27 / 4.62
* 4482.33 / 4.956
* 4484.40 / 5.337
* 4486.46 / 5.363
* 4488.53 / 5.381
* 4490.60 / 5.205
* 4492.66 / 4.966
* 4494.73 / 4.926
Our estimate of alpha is 1.5 angstrom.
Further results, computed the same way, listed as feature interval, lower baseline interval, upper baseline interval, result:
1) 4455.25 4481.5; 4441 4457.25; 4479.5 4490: 2.4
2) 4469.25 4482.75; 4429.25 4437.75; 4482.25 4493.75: 0.5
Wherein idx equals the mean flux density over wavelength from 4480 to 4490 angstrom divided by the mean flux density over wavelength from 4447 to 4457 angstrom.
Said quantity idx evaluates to 1.1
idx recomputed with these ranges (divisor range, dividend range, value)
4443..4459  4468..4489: 1.10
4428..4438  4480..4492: 1.11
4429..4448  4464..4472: 0.98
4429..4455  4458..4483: 0.96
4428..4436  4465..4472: 1.01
